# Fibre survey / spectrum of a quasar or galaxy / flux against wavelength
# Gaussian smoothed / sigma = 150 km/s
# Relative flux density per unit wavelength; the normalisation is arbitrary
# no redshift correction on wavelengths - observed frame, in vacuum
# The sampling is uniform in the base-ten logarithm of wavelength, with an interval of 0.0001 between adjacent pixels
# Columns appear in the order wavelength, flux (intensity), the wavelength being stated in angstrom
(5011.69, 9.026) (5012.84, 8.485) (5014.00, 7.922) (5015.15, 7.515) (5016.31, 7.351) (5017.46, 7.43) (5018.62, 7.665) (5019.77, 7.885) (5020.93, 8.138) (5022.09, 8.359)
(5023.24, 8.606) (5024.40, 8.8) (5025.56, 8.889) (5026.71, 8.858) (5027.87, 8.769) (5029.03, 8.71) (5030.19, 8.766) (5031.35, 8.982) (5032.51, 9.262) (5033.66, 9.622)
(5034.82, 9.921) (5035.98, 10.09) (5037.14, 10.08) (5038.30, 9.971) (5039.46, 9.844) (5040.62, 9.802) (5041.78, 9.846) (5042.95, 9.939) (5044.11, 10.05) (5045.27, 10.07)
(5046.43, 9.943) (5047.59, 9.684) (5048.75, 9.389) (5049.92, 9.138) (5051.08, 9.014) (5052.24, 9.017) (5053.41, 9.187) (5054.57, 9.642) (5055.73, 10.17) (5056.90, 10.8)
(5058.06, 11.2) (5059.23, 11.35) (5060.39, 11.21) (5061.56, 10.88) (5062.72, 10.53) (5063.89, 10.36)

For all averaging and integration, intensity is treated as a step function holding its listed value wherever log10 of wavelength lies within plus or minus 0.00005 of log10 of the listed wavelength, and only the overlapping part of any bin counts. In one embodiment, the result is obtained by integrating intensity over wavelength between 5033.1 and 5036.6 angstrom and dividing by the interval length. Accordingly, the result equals 9.88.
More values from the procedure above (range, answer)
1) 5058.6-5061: 11.3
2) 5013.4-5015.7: 7.72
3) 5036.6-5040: 9.97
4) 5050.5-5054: 9.08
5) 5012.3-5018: 7.74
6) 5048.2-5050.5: 9.24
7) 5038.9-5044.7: 9.89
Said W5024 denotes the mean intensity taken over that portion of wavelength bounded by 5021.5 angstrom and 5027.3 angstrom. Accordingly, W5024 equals 8.7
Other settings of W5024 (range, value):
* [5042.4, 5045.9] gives 10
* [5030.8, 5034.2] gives 9.31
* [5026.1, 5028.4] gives 8.83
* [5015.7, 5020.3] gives 7.58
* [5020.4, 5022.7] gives 8.27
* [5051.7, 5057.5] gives 9.77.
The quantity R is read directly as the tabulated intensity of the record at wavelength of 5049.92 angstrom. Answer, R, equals 9.138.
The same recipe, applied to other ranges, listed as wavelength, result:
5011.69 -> 9.026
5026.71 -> 8.858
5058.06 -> 11.2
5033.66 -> 9.622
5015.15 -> 7.515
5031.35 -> 8.982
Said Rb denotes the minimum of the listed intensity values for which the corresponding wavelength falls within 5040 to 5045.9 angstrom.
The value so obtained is 9.802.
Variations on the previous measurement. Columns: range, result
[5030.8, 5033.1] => 8.982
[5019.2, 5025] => 7.885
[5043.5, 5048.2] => 9.684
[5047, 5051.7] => 9.014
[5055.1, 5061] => 10.17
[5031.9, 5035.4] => 9.262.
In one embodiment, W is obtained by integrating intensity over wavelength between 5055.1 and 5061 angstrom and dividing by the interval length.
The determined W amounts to 10.9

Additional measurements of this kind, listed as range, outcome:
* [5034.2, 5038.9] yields 10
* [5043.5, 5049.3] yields 9.85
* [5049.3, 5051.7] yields 9.07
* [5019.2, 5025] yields 8.35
